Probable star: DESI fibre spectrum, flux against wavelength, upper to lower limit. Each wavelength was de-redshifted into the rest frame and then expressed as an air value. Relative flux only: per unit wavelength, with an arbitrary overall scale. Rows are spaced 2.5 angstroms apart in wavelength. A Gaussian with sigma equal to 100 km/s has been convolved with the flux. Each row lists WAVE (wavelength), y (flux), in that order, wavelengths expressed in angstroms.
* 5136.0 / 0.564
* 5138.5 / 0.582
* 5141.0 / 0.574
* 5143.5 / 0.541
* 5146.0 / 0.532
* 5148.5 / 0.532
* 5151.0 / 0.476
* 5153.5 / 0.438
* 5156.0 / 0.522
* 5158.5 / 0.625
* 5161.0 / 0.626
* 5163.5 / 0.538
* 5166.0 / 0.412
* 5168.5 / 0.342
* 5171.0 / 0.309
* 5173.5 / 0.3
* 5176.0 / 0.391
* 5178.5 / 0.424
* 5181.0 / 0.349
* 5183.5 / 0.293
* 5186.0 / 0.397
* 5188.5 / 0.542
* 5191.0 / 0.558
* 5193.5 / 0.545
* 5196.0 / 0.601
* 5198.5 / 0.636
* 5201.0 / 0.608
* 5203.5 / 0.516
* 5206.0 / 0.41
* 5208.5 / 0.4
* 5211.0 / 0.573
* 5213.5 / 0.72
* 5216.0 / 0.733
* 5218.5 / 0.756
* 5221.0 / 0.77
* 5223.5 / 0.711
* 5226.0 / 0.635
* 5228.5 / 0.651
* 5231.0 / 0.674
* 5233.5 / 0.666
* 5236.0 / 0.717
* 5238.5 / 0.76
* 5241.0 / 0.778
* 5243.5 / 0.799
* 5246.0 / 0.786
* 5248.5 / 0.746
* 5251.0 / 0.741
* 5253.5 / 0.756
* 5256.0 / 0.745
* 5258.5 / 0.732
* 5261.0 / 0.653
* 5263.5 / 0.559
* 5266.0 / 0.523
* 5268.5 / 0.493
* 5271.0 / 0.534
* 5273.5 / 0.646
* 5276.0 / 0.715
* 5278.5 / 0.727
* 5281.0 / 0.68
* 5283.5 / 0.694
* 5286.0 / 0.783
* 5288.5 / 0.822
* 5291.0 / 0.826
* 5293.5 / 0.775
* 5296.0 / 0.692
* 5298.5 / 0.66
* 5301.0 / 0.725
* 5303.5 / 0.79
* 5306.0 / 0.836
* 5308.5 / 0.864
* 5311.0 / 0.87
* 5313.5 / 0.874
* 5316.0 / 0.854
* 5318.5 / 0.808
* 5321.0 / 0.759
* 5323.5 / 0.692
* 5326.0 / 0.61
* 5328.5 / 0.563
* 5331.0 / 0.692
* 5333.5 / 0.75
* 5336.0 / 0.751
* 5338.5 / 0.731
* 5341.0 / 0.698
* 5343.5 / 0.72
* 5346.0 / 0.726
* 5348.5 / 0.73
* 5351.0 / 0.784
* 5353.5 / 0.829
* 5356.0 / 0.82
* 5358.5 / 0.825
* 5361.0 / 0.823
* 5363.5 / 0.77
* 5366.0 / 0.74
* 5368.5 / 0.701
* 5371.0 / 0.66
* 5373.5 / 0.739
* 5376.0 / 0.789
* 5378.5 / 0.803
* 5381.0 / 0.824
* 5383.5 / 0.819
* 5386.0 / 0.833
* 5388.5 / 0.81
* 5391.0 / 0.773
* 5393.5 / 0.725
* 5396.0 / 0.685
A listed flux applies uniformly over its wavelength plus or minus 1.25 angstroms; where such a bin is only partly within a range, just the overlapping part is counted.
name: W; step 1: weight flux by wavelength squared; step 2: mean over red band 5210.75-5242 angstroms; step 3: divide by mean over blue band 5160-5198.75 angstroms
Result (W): 1.6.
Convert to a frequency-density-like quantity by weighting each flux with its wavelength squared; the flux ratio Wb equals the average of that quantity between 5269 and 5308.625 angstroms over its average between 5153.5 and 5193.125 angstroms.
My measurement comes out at 1.71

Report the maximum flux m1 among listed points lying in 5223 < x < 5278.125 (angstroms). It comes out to 0.799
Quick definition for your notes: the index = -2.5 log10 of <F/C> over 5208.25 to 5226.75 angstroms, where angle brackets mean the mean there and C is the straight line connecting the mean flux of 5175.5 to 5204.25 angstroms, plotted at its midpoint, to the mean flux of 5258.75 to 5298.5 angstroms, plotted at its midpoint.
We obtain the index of -0.23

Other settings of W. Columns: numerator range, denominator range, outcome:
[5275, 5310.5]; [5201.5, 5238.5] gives 1.22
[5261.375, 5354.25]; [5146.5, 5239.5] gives 1.39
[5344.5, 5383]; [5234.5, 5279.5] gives 1.17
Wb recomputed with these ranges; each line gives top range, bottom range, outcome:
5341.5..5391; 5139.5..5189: 1.83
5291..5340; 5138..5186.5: 1.74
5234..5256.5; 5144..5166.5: 1.49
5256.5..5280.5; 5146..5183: 1.45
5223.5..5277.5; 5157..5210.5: 1.49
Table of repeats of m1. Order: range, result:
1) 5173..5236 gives 0.77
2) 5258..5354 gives 0.874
